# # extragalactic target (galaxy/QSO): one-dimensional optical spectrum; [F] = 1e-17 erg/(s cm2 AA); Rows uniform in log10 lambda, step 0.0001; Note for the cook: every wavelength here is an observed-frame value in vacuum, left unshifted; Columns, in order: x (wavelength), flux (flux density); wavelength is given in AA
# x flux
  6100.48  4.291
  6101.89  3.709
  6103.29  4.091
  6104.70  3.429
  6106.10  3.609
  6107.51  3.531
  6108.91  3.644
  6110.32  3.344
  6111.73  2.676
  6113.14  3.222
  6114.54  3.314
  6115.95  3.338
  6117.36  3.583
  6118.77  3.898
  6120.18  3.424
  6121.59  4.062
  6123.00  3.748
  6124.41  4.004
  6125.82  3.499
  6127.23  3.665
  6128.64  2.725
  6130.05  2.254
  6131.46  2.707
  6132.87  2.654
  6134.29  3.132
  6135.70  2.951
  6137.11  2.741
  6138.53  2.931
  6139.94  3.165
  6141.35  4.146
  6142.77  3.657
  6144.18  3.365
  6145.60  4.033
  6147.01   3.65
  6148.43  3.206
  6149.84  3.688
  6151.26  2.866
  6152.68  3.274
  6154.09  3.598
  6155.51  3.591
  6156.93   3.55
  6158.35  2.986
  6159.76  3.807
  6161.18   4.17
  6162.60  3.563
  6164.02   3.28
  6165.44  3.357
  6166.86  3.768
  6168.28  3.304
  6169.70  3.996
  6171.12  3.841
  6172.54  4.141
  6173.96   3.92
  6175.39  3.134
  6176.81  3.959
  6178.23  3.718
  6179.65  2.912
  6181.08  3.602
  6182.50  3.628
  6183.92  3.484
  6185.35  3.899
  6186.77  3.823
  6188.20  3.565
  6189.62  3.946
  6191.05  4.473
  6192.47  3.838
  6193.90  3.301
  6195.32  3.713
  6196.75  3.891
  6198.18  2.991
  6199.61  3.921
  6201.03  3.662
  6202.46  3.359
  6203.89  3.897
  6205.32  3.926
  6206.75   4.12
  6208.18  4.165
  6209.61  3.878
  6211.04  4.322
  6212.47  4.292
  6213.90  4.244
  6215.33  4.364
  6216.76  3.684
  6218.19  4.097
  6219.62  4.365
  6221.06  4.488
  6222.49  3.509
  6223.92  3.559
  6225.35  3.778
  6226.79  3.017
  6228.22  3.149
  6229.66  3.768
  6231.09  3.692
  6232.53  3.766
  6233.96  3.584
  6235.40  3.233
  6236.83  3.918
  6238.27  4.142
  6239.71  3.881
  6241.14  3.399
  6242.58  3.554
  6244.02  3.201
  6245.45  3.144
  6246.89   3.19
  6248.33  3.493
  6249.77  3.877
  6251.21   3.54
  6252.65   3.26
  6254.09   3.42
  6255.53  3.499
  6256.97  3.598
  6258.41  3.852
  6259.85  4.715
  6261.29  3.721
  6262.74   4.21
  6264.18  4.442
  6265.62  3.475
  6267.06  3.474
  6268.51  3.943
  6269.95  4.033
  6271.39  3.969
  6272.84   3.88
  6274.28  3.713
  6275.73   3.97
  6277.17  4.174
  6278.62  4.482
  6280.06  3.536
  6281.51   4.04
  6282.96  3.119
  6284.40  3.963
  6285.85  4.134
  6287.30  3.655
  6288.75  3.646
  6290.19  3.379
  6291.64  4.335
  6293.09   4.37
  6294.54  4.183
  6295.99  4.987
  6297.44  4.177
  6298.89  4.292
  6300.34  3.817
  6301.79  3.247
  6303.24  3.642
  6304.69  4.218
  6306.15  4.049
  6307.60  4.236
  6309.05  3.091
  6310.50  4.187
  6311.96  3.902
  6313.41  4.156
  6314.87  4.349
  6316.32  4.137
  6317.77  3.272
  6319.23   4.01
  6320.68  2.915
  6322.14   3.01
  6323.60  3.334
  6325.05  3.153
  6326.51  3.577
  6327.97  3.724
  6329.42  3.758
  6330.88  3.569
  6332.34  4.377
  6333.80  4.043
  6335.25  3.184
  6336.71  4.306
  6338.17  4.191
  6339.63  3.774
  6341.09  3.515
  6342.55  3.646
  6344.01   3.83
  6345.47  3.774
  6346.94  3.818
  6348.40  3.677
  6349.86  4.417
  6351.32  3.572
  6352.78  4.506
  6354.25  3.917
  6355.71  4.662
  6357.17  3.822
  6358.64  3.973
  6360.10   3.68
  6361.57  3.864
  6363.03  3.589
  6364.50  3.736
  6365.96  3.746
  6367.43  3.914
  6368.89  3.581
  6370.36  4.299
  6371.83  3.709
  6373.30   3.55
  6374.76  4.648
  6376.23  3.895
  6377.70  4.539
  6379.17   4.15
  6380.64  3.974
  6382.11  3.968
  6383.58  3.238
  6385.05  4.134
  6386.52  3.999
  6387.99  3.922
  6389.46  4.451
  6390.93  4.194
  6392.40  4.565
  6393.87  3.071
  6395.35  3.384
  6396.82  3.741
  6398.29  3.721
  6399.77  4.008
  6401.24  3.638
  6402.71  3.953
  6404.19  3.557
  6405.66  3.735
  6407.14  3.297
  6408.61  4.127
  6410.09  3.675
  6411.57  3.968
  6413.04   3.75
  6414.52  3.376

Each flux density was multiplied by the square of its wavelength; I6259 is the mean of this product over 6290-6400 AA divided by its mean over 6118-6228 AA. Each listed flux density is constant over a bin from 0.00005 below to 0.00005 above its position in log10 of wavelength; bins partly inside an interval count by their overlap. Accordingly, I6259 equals 1.1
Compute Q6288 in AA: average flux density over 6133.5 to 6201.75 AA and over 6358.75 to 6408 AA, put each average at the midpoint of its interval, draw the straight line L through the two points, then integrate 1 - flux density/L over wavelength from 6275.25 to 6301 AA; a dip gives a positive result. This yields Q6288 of -2.0 AA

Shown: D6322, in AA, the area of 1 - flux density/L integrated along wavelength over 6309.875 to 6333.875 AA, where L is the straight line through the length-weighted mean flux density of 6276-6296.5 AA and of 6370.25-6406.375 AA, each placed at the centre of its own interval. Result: 1.46 AA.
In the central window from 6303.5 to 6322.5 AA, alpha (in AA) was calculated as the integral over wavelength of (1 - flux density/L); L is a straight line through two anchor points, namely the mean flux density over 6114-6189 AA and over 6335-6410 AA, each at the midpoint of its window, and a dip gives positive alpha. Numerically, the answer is -0.2 AA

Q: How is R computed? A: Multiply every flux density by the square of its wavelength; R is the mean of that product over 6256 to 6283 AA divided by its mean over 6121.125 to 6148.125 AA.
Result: 1.2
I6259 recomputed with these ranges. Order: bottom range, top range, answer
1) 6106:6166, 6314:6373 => 1.20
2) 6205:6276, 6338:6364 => 1.06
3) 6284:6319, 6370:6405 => 1.01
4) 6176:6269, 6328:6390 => 1.09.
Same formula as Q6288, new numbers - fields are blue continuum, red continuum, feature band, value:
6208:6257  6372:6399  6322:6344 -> 0.95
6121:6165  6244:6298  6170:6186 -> -0.74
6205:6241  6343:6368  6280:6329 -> 0.89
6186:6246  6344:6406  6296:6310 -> -0.27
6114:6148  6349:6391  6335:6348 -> 0.36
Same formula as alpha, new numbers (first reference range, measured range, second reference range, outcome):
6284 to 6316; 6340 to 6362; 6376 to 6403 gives 0.26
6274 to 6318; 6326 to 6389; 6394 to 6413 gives -1.44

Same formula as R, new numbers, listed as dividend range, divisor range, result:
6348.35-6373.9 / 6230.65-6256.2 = 1.15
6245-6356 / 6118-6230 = 1.10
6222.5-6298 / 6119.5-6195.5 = 1.11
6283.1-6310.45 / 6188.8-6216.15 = 1.04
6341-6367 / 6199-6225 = 1.02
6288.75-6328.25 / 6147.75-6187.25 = 1.12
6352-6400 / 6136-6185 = 1.20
